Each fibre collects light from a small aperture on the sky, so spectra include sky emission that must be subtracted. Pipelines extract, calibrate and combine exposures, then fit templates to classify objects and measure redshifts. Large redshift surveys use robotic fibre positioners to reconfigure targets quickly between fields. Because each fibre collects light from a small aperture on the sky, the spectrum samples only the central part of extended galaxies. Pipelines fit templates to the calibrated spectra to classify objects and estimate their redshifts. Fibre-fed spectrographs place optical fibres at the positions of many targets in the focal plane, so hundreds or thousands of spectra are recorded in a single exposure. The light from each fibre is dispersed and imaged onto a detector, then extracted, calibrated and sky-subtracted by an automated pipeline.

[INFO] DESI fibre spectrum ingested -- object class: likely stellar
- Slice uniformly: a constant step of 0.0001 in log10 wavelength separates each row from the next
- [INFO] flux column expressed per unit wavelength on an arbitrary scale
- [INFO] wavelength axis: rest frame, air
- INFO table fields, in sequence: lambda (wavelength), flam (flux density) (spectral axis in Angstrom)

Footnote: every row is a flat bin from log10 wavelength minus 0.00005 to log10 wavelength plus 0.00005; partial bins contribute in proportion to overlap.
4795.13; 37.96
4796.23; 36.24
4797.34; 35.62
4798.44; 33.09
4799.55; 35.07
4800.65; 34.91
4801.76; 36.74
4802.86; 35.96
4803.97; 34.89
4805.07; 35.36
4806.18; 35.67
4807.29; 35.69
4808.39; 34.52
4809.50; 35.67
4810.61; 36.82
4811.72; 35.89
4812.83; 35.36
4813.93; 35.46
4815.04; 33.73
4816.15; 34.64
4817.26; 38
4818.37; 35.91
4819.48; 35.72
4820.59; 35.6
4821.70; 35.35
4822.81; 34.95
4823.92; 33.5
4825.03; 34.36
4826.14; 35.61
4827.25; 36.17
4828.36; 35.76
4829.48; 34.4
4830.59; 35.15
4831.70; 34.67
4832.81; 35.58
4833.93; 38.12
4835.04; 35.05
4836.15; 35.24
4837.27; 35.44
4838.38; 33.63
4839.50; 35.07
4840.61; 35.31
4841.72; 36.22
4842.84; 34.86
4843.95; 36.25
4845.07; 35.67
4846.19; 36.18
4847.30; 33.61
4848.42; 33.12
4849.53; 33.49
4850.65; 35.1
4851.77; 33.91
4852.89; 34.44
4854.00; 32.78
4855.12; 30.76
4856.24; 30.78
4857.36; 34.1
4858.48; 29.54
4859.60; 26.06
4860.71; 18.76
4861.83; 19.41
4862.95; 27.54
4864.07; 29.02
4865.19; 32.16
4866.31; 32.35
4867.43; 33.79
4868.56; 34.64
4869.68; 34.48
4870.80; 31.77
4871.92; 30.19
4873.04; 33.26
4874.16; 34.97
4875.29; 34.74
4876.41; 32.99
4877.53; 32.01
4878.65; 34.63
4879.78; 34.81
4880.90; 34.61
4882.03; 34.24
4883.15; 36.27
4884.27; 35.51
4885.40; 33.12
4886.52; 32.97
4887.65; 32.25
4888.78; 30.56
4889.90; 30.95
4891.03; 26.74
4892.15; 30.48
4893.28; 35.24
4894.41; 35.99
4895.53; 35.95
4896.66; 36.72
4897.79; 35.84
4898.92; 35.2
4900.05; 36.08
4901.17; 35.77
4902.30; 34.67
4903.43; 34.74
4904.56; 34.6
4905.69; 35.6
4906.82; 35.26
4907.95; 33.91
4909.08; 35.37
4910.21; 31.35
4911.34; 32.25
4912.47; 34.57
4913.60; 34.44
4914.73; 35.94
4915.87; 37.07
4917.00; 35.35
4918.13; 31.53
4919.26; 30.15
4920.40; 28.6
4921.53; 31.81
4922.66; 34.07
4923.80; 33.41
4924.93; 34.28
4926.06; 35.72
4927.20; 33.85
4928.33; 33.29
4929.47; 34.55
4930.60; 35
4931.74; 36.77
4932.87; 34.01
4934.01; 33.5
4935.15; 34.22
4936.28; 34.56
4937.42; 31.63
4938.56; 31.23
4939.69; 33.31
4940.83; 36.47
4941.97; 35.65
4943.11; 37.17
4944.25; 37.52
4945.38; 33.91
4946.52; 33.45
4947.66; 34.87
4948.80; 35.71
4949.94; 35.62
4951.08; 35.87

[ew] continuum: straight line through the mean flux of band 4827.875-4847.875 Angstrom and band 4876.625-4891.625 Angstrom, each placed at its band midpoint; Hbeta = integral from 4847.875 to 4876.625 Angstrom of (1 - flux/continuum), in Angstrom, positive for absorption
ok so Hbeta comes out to 2.35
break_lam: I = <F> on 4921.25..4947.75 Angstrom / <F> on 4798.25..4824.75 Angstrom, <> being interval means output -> 0.97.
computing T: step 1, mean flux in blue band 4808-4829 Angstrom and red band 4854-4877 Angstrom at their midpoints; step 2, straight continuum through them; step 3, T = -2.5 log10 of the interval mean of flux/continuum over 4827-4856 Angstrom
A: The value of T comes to -0.05 mag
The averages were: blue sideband 35.4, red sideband 30.6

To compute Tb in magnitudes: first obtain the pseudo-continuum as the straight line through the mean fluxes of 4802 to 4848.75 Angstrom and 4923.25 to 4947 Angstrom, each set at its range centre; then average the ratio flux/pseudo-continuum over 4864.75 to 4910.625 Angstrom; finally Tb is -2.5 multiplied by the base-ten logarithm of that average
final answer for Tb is 0.032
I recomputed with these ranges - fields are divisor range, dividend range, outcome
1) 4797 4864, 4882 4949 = 1.00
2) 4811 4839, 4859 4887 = 0.90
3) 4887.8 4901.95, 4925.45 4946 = 1.02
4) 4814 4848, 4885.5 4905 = 0.96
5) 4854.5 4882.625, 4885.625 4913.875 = 1.08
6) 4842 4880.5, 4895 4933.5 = 1.07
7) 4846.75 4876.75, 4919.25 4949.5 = 1.09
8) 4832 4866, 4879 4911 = 1.05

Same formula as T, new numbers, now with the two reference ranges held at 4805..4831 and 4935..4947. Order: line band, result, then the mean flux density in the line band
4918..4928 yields 0.063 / 32.7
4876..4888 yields 0.029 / 34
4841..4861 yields 0.077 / 32.7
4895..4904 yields -0.025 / 35.6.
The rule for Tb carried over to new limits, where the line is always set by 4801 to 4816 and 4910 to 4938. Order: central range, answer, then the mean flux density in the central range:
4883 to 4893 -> 0.07 mag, 32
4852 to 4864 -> 0.21 mag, 28.6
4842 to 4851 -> 0.00 mag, 34.8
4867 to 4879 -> 0.04 mag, 33.4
